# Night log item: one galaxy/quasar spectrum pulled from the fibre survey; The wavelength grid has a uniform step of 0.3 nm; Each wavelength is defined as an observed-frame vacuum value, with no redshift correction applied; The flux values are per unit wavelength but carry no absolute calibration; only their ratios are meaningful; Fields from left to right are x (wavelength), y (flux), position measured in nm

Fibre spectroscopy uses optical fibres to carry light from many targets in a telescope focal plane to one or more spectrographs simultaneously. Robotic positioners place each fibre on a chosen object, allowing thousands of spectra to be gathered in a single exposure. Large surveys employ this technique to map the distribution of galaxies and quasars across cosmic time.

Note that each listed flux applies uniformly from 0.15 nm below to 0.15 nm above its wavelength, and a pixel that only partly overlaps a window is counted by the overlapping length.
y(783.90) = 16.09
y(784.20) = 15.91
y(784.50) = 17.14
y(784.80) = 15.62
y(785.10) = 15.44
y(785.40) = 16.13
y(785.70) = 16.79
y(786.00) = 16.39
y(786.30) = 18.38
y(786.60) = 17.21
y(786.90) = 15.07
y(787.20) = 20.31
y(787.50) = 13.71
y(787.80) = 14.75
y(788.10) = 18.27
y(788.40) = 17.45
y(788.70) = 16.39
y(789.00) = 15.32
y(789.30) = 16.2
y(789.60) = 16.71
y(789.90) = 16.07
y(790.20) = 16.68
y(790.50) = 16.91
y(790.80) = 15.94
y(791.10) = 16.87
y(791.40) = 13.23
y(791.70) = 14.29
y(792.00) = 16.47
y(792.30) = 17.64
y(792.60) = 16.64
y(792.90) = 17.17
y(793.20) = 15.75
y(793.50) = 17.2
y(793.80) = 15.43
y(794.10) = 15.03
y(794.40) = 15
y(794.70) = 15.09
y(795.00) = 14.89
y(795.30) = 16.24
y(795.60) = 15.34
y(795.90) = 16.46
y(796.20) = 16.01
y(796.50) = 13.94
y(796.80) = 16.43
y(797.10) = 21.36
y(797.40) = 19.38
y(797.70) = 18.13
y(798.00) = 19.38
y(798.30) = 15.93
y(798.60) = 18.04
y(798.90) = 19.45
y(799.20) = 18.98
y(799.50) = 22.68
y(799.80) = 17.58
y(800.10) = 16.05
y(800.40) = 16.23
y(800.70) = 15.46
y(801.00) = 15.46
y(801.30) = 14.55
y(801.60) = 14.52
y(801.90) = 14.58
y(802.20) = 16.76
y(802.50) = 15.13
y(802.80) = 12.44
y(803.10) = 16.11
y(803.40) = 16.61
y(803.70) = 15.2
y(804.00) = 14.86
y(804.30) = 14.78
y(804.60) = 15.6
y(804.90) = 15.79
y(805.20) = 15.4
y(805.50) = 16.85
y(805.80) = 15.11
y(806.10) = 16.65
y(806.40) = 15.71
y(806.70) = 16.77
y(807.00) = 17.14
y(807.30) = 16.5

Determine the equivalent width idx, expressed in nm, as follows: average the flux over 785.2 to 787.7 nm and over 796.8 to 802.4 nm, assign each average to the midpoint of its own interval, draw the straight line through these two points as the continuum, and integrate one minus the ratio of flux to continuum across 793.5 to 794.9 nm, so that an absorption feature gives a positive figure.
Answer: 0.14 nm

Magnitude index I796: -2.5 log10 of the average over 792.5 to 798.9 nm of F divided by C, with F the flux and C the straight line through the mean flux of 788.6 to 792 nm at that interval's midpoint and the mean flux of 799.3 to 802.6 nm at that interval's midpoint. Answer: -0.037 mag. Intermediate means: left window 15.9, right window 16.3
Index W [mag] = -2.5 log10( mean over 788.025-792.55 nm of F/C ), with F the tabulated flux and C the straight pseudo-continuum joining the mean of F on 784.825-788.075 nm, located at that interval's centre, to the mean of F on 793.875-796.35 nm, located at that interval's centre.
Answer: -0.02 mag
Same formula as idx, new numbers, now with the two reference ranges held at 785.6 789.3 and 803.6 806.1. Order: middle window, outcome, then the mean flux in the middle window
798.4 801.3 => -0.31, 17.6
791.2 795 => 0.13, 15.7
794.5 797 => 0.07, 15.7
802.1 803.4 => 0.04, 15.2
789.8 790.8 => 0.00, 16.5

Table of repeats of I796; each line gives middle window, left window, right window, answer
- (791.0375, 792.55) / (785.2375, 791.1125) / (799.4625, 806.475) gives 0.05 mag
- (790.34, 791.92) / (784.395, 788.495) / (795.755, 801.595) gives 0.09 mag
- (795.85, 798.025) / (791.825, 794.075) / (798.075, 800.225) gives 0.01 mag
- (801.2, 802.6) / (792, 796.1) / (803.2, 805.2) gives 0.03 mag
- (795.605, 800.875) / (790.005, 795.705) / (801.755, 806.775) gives -0.13 mag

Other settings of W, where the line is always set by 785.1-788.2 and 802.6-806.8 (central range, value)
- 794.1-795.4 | 0.06 mag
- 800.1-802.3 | 0.03 mag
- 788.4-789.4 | 0.02 mag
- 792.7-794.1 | 0.00 mag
